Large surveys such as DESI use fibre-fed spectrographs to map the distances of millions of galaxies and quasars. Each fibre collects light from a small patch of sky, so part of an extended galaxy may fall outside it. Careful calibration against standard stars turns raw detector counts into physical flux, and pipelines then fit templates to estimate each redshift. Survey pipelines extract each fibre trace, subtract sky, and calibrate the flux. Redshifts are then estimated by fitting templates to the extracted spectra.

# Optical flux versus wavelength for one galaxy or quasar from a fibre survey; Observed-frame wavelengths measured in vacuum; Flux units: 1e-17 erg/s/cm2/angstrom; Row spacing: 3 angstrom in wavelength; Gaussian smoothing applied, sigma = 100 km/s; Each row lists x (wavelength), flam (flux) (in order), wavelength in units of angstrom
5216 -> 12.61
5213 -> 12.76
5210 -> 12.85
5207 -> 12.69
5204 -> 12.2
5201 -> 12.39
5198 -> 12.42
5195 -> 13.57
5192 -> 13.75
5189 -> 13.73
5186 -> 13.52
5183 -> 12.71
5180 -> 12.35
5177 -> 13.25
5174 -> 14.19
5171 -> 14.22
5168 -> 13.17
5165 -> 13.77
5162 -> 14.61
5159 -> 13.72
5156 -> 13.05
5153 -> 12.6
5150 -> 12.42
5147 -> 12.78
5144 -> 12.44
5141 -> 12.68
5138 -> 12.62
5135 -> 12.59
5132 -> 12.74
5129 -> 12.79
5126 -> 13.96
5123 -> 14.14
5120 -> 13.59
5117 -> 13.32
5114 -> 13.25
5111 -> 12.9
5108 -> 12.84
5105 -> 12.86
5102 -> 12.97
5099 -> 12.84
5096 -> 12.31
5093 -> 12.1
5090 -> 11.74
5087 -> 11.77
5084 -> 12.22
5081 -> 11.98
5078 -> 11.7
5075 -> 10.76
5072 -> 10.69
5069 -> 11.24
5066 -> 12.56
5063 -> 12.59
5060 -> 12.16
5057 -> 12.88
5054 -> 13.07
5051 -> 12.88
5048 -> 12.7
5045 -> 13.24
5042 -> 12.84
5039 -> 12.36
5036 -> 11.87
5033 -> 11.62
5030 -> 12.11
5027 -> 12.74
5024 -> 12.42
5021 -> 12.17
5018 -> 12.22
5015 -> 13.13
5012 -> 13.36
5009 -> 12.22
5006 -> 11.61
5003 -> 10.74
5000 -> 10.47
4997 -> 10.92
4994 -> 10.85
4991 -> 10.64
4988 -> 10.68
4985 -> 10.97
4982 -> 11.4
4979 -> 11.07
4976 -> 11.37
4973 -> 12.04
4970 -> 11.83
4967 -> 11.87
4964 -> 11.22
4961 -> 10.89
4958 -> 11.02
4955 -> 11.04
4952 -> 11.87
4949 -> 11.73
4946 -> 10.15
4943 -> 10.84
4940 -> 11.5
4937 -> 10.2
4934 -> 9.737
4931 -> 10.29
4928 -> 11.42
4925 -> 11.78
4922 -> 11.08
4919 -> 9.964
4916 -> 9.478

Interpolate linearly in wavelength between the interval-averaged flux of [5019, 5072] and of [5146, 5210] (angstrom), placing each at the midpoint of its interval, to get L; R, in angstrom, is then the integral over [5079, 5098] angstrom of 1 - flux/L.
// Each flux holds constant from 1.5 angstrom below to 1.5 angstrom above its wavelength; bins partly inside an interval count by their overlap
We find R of 0.9 angstrom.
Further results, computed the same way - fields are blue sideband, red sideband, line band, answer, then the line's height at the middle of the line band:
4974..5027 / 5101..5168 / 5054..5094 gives 1.62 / 12.4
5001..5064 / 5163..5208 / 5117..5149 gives -0.25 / 12.9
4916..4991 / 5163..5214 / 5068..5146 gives -0.47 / 12.4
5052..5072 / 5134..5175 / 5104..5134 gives -0.89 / 12.9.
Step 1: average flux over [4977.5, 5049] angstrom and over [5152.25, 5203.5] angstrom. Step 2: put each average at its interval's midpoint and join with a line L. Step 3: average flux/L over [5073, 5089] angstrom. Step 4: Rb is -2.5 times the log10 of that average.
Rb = 0.07 mag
